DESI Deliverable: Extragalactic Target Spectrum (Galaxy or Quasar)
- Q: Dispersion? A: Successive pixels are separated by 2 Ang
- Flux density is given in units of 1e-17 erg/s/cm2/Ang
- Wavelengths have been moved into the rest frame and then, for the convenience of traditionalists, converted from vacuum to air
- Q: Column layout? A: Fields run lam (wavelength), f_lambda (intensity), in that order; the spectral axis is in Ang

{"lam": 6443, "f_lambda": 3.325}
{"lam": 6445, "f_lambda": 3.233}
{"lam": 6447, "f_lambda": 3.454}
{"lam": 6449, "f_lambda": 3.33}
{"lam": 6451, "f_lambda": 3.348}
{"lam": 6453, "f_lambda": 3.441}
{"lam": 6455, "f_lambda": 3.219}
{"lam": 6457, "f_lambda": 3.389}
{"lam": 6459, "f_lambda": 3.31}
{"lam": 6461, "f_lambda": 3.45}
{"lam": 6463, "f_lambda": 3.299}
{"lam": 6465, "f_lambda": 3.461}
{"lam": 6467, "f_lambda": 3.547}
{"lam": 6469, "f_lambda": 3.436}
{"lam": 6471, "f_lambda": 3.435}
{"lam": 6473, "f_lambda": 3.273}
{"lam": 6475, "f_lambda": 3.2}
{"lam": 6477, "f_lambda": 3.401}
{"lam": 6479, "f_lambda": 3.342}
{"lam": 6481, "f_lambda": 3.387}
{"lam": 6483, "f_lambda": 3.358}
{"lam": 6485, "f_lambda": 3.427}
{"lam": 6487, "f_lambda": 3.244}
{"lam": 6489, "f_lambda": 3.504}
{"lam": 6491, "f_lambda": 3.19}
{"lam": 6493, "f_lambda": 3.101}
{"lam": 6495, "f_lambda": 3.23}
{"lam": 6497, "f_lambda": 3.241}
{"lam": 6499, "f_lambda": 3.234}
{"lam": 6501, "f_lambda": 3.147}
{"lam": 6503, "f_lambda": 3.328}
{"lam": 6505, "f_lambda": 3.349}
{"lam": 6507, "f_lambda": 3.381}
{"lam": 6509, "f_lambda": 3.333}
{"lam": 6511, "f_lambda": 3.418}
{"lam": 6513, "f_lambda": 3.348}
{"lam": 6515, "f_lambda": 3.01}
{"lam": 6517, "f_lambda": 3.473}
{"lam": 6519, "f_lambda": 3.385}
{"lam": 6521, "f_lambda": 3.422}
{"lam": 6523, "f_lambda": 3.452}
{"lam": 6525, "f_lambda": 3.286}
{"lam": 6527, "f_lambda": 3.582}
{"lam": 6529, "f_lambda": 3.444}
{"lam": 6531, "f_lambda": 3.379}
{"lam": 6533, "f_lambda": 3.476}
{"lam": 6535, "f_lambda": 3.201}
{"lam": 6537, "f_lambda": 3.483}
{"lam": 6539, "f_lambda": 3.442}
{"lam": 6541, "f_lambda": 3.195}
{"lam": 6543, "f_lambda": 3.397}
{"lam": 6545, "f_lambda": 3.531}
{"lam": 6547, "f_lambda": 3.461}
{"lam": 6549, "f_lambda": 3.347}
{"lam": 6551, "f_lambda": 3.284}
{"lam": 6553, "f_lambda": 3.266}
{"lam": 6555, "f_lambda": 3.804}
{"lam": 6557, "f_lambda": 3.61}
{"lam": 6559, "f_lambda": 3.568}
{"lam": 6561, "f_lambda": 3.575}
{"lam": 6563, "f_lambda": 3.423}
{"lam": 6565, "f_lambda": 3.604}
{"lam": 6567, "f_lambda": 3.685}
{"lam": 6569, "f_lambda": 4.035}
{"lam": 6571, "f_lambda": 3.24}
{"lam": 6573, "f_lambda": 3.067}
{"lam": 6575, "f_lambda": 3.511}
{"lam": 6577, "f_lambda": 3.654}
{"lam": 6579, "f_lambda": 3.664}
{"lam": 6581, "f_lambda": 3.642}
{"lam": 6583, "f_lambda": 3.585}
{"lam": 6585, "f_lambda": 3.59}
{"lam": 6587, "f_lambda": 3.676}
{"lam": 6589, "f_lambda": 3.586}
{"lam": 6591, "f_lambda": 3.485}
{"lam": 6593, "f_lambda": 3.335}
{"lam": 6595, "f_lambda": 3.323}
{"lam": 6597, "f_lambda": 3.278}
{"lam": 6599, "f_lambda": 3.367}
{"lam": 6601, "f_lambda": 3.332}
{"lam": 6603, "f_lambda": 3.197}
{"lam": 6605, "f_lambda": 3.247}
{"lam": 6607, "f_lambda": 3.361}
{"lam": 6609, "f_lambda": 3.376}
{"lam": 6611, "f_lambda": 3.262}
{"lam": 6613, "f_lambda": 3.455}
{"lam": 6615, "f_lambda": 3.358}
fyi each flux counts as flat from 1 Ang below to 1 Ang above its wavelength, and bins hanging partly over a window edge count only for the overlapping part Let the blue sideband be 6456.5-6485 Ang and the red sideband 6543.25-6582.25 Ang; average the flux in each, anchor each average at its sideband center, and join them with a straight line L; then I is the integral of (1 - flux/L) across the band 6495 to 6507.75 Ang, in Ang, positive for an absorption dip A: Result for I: 0.6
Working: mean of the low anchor 3.38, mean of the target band 3.27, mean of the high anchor 3.52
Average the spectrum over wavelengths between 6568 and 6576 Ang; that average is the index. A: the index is 3.46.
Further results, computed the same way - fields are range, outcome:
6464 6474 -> 3.43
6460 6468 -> 3.44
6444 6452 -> 3.34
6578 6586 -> 3.62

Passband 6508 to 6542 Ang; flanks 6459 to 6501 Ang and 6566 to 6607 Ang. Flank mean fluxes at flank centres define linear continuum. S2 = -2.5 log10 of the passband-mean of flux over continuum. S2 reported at 0.01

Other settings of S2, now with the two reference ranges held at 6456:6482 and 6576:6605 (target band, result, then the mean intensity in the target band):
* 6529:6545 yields 0.02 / 3.38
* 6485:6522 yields 0.03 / 3.3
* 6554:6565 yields -0.05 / 3.6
